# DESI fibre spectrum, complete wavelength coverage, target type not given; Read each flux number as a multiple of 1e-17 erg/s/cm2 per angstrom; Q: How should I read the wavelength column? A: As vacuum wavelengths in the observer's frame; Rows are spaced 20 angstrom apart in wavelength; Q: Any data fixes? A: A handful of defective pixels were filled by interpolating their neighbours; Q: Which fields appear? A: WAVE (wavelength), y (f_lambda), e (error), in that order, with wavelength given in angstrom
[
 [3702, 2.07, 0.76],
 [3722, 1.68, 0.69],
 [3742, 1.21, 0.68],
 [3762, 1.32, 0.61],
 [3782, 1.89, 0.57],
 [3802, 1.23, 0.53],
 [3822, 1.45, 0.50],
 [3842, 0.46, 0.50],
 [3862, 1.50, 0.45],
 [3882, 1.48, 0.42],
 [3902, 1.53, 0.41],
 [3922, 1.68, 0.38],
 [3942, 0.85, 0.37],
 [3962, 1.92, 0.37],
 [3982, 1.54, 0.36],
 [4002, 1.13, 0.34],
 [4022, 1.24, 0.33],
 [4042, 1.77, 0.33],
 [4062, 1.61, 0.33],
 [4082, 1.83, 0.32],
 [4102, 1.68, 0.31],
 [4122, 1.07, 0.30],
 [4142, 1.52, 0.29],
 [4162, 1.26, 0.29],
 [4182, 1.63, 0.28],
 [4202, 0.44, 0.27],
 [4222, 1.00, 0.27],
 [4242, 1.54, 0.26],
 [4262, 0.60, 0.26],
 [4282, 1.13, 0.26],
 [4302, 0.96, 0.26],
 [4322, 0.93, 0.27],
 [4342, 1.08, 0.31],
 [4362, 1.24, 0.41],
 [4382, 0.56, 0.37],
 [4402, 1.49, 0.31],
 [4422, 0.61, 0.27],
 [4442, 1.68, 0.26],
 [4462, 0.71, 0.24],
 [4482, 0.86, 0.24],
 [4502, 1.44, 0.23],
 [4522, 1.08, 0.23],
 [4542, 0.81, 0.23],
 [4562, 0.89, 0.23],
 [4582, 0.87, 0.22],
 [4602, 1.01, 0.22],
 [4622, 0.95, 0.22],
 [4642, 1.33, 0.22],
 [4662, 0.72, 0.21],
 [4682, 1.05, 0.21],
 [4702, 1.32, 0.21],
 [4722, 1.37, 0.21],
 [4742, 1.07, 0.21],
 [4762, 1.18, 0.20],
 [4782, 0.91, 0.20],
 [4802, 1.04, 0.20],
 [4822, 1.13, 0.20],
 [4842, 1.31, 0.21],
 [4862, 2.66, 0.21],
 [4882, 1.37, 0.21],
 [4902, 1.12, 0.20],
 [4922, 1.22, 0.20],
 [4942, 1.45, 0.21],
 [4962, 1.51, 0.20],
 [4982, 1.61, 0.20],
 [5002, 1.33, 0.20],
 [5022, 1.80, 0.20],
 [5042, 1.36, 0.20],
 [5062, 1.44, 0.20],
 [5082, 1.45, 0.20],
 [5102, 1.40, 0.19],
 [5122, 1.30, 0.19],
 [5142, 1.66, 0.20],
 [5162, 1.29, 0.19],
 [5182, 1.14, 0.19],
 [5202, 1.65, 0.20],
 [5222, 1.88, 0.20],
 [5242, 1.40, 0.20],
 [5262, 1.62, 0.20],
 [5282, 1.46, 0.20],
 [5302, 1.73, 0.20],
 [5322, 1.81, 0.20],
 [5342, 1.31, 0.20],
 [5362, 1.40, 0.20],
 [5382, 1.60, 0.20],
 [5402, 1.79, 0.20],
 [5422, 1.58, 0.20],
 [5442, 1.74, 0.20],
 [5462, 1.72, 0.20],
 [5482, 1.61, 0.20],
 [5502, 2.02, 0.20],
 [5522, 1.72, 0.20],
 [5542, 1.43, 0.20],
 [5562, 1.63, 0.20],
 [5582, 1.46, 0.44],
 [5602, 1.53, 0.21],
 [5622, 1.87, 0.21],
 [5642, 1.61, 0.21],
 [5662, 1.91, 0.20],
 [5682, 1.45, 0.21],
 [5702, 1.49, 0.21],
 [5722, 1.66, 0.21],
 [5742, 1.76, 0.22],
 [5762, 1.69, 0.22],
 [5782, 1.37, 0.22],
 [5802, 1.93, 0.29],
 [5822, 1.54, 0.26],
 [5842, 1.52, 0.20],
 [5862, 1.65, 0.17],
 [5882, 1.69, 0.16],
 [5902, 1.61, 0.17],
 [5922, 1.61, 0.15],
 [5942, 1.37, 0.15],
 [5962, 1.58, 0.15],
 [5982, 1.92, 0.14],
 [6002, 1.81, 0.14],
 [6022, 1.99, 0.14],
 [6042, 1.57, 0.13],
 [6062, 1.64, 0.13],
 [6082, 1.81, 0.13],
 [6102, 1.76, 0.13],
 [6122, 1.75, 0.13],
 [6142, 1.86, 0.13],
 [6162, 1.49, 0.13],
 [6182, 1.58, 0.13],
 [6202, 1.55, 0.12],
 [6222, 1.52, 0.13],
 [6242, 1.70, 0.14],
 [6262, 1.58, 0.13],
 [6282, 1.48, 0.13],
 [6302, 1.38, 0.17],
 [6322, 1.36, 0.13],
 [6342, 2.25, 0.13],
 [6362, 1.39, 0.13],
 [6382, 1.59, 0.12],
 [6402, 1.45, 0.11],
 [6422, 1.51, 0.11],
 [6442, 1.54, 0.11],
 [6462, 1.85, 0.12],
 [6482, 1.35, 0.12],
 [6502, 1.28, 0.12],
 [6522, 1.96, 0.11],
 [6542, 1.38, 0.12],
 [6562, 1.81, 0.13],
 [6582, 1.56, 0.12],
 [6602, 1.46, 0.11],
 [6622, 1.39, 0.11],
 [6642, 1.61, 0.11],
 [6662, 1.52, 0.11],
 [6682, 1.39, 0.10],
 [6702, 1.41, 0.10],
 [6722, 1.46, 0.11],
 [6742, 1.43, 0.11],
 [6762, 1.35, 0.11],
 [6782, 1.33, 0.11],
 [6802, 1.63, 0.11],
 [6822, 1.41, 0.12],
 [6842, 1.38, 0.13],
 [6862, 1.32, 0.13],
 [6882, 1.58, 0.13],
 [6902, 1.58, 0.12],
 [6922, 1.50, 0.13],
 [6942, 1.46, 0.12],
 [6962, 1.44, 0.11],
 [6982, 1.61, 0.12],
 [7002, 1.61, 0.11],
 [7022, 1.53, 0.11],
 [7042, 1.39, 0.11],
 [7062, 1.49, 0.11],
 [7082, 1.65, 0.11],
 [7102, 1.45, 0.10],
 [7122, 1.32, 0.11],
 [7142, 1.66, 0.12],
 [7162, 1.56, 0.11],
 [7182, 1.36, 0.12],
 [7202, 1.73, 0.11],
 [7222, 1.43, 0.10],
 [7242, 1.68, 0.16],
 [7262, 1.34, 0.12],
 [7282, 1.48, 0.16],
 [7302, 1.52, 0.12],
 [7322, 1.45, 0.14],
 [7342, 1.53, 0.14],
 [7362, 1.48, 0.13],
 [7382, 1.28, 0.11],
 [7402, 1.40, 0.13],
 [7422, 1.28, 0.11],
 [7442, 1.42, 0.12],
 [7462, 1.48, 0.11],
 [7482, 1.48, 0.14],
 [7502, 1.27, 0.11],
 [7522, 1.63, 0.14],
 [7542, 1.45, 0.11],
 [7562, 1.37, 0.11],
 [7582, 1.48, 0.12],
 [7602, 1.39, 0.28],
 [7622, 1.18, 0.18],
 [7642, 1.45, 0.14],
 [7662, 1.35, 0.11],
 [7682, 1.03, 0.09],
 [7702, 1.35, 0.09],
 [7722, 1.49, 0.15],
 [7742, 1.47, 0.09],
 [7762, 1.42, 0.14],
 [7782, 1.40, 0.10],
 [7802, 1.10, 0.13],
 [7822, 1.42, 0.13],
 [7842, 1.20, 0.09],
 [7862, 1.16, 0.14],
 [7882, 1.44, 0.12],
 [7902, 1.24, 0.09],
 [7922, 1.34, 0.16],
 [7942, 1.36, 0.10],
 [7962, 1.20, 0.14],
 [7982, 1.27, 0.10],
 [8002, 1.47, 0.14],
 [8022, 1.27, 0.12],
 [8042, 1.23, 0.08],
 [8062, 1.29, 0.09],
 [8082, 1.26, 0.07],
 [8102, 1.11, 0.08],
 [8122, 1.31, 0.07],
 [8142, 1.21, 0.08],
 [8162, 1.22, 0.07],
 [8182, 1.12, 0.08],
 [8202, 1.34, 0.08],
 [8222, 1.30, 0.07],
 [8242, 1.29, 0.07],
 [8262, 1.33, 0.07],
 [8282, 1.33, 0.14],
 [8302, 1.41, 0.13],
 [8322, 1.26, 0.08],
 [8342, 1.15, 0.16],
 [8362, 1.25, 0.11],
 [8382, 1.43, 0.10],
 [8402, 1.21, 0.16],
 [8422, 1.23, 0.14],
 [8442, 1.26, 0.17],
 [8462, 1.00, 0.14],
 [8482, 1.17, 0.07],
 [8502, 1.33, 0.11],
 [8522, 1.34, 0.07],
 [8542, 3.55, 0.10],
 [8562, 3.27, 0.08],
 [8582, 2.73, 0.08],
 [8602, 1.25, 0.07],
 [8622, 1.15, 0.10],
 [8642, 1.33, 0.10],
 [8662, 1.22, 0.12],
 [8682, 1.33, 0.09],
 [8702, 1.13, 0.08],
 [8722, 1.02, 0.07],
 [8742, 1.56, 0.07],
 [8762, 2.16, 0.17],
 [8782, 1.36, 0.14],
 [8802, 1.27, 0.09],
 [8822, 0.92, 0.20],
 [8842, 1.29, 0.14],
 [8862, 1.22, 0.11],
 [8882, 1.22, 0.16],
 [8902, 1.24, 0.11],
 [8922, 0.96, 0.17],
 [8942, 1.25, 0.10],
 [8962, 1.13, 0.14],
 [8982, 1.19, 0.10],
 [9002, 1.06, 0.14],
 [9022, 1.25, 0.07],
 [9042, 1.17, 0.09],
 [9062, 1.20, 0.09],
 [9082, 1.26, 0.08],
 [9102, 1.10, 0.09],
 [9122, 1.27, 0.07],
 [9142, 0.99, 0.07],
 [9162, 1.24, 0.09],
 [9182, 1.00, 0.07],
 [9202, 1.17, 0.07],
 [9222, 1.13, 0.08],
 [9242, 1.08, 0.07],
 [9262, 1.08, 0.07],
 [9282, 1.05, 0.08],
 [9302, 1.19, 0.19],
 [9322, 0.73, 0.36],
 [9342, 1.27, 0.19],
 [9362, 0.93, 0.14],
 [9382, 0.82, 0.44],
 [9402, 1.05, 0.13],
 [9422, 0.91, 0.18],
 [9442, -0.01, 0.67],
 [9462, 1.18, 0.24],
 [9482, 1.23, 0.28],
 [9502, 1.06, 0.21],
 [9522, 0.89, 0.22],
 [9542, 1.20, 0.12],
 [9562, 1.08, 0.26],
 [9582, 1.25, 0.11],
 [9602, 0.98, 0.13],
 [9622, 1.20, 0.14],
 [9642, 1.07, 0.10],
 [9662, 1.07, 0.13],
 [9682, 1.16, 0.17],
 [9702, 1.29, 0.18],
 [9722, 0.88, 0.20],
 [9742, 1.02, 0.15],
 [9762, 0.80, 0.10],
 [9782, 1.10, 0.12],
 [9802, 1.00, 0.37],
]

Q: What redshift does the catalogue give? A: 0.303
